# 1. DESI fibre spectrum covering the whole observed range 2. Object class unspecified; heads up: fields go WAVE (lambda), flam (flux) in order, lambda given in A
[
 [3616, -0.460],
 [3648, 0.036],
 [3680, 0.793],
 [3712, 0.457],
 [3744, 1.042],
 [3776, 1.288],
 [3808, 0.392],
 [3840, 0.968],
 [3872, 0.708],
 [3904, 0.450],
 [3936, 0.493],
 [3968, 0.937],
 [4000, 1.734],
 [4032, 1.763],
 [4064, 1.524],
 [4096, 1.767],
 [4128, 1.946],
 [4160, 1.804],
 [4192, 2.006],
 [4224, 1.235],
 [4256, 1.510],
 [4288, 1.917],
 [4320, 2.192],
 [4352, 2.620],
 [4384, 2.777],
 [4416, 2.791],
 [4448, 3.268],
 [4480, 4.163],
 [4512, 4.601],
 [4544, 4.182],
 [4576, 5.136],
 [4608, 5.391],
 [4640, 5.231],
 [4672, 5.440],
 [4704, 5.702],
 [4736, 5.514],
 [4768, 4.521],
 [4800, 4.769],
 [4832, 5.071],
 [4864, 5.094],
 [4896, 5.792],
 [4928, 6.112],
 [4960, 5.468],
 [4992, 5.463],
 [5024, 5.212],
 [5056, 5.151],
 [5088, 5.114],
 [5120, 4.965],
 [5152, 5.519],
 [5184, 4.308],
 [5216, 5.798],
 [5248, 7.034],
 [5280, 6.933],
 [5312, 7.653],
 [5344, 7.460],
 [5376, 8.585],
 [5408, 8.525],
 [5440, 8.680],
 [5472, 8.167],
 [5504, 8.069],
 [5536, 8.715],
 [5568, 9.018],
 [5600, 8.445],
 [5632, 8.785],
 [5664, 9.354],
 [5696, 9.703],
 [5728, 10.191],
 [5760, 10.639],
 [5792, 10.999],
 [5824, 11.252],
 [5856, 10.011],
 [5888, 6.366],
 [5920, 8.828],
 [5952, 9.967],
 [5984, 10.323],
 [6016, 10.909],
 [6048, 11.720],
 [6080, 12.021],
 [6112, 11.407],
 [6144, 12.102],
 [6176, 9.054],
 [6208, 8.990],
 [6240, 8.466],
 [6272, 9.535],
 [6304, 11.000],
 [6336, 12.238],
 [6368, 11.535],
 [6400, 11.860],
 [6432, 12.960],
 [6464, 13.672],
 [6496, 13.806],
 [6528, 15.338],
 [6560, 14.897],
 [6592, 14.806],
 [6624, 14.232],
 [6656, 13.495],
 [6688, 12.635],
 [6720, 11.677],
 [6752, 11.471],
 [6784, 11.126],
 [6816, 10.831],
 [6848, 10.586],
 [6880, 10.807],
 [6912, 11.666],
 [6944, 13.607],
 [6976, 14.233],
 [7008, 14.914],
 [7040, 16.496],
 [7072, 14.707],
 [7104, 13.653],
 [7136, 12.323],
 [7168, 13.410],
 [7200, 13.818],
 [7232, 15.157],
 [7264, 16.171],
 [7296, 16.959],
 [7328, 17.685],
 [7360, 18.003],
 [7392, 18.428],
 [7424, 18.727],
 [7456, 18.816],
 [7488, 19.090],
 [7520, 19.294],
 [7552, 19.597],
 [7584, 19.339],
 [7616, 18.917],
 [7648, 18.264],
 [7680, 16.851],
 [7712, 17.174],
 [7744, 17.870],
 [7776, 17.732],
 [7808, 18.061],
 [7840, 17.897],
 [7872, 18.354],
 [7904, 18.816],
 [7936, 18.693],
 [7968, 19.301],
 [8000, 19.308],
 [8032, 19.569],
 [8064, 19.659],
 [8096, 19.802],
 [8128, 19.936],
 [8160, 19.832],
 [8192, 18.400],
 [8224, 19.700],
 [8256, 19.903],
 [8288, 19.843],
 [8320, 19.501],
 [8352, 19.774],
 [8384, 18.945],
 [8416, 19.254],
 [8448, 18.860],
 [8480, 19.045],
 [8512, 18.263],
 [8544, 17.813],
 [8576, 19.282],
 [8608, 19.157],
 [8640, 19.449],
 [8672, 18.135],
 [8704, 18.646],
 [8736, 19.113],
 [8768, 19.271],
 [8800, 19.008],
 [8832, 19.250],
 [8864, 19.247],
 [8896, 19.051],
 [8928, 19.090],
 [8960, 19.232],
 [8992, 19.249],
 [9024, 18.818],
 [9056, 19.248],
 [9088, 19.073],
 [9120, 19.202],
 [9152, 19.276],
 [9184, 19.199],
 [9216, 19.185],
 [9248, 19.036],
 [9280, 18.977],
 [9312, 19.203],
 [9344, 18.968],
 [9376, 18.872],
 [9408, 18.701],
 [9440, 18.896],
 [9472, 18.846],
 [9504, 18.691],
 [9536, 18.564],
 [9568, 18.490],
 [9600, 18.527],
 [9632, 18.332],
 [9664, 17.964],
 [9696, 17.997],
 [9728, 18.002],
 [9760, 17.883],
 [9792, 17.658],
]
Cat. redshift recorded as 0.00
